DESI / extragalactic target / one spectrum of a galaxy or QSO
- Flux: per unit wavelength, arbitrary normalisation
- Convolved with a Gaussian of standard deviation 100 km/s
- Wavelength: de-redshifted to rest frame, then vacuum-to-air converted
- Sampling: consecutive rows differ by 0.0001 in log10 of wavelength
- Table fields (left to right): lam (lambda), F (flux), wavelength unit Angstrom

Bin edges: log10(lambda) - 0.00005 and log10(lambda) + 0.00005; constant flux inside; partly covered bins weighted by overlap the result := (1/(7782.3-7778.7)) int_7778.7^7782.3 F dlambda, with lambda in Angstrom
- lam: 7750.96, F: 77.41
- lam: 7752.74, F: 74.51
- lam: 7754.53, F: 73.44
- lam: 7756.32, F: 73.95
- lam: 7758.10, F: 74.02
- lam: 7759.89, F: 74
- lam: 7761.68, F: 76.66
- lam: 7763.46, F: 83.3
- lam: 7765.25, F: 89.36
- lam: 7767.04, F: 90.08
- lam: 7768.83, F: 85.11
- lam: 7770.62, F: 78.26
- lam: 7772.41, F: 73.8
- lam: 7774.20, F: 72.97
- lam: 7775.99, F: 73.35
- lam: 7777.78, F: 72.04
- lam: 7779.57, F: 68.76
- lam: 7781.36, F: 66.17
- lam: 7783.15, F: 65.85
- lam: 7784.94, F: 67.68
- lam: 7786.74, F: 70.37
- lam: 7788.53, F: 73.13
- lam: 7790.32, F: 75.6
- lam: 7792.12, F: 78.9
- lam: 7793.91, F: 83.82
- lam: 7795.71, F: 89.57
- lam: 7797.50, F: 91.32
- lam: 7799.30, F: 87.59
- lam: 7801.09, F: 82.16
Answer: 67.5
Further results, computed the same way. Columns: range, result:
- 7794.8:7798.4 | 90.4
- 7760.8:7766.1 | 83.2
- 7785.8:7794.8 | 76.3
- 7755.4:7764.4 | 76.4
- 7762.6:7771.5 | 85.2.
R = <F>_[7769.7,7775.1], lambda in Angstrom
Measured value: 75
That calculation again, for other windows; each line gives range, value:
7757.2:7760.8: 74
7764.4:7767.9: 89.7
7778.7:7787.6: 67.7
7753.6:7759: 73.7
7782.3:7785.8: 66.8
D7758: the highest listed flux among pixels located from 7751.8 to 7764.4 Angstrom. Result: 83.3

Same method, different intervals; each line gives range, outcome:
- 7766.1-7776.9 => 90.08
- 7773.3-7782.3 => 73.35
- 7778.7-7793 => 78.9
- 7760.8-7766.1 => 89.36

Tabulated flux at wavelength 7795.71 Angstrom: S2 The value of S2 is 89.57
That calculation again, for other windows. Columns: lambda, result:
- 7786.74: 70.37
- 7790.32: 75.6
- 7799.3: 87.59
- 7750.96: 77.41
